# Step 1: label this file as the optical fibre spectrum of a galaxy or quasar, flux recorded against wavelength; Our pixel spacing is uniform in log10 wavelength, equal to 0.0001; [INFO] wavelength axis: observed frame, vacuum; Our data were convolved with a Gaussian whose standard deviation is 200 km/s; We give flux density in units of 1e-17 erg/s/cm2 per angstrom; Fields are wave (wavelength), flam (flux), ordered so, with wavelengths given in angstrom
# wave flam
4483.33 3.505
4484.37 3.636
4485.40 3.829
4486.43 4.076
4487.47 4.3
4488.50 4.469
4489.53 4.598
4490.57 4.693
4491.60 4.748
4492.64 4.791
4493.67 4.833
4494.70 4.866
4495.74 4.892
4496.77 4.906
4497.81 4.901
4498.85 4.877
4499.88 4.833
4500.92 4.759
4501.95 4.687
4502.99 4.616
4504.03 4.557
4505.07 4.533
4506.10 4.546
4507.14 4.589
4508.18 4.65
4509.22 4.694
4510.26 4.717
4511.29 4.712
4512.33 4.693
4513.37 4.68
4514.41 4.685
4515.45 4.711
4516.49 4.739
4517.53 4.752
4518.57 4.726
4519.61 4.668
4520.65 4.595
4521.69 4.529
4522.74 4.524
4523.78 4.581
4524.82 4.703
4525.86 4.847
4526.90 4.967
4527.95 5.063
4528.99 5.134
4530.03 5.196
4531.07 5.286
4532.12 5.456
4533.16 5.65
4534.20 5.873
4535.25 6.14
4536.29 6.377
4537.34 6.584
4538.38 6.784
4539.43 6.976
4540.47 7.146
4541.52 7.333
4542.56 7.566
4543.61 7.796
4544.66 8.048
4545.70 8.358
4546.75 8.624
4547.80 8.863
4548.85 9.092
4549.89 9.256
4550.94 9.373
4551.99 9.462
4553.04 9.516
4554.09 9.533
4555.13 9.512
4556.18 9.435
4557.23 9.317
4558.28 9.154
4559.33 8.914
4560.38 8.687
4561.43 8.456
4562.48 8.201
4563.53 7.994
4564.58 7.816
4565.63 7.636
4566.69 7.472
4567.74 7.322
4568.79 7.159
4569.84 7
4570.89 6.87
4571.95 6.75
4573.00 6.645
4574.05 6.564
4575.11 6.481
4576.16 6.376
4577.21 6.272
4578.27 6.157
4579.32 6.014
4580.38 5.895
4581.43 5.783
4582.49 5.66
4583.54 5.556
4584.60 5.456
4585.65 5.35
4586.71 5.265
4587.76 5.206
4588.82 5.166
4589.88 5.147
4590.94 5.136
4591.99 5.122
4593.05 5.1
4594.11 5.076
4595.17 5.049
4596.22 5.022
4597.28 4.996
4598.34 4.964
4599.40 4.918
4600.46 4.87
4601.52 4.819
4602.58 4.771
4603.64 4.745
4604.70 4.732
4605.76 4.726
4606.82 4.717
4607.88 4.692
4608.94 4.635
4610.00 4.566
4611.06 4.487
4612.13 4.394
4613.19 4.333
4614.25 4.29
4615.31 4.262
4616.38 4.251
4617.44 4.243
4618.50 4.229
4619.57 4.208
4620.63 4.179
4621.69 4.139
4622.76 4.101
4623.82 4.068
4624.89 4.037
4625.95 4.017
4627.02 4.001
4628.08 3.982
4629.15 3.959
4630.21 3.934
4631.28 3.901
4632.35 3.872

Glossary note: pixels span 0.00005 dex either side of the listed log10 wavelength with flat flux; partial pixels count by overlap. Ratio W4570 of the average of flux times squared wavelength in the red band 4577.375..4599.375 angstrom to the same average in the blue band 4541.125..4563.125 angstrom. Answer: 0.6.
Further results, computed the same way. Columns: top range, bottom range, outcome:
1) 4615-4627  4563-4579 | 0.61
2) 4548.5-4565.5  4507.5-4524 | 1.95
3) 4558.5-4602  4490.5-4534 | 1.33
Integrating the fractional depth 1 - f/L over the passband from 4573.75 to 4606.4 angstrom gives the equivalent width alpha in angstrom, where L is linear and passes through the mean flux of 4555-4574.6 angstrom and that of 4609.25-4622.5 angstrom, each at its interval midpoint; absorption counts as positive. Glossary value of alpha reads 4.03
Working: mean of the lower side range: 7.9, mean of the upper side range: 4.3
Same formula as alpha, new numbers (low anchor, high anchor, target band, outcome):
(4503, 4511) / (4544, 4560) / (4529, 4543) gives 2.30 angstrom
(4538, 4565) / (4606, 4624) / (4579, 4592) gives 1.75 angstrom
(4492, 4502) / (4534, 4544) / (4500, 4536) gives 6.00 angstrom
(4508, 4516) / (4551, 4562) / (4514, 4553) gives 3.56 angstrom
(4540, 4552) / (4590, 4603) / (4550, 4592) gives -2.43 angstrom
